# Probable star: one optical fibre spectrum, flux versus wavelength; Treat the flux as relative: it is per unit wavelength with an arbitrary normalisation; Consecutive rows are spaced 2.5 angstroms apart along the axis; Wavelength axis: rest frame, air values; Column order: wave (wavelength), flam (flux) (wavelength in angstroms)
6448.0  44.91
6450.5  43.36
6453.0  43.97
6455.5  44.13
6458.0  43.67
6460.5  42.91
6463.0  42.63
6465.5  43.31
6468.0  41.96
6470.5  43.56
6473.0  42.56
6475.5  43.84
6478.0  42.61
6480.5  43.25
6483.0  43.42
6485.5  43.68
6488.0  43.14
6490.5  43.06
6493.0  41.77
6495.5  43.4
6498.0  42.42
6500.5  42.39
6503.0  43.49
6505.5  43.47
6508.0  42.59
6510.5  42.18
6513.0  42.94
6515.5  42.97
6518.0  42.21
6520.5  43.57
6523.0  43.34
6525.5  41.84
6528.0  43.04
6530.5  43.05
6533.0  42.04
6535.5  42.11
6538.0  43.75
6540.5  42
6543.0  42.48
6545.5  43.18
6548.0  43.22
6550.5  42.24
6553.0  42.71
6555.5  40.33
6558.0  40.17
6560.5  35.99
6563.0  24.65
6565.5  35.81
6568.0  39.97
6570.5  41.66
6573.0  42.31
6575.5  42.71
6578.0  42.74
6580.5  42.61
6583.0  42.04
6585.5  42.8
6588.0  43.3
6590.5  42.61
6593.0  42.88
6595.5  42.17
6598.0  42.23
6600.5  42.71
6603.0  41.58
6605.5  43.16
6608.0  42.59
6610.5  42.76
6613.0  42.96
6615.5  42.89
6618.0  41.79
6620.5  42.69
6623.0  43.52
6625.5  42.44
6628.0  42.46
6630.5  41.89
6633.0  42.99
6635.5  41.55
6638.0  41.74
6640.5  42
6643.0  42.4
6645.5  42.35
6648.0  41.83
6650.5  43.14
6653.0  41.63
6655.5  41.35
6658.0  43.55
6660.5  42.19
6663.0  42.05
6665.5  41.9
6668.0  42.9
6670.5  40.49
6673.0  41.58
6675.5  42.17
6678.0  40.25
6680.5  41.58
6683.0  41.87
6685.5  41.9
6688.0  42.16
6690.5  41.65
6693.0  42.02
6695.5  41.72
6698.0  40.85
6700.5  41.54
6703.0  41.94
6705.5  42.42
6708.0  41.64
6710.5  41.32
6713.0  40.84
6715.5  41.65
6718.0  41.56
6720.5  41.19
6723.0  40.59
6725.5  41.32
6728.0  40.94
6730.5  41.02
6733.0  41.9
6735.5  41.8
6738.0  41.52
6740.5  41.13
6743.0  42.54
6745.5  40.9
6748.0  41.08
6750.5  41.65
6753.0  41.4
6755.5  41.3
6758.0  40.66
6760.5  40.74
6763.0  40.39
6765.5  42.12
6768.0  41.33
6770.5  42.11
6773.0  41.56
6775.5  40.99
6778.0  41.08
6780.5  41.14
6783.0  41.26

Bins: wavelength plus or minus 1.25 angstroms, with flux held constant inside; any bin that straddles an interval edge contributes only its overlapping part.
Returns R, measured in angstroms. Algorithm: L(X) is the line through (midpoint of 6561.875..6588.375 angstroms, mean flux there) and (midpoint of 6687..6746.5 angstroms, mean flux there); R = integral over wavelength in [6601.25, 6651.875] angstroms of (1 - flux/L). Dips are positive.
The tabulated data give -2.3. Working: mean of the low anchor 40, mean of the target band 42.4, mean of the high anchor 41.5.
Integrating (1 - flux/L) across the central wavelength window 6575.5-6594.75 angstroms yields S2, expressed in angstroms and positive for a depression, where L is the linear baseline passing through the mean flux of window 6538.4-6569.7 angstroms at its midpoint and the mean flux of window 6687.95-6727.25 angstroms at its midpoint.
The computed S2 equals -1.3 angstroms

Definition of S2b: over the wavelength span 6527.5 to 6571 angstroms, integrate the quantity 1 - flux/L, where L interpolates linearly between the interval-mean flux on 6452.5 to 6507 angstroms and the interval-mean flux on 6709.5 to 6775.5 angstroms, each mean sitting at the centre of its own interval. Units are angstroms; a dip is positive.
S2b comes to 2.3 angstroms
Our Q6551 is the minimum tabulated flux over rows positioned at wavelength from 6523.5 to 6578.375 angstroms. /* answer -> 24.65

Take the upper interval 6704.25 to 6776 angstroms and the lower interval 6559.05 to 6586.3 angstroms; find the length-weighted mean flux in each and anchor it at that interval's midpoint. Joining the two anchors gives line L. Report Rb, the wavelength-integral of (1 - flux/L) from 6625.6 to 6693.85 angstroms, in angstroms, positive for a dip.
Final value -2.7 angstroms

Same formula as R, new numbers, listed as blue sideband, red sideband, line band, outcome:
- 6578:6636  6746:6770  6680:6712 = 0.0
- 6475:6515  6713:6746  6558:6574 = 2.1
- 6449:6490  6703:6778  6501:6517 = 0.0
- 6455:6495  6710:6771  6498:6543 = 0.0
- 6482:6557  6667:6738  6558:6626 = 1.5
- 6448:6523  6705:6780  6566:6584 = 0.3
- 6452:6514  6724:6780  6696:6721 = 0.1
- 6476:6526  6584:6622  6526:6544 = 0.1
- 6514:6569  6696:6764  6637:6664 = -0.7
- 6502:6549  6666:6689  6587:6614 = -0.2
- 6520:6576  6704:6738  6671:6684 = 0.0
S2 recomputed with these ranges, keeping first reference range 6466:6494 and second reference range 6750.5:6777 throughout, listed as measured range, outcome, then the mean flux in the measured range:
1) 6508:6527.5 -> 0.0 angstroms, 42.7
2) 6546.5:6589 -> 2.2 angstroms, 40.3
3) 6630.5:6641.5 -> 0.0 angstroms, 42.1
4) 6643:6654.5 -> -0.1 angstroms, 42.2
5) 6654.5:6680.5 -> 0.0 angstroms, 41.8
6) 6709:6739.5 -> 0.2 angstroms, 41.3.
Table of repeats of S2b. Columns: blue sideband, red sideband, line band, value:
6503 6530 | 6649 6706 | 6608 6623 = -0.16 angstroms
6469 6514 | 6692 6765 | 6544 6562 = 0.70 angstroms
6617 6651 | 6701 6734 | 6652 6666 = -0.03 angstroms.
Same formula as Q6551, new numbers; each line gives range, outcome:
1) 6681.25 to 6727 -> 40.59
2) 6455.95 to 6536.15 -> 41.77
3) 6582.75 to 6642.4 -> 41.55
